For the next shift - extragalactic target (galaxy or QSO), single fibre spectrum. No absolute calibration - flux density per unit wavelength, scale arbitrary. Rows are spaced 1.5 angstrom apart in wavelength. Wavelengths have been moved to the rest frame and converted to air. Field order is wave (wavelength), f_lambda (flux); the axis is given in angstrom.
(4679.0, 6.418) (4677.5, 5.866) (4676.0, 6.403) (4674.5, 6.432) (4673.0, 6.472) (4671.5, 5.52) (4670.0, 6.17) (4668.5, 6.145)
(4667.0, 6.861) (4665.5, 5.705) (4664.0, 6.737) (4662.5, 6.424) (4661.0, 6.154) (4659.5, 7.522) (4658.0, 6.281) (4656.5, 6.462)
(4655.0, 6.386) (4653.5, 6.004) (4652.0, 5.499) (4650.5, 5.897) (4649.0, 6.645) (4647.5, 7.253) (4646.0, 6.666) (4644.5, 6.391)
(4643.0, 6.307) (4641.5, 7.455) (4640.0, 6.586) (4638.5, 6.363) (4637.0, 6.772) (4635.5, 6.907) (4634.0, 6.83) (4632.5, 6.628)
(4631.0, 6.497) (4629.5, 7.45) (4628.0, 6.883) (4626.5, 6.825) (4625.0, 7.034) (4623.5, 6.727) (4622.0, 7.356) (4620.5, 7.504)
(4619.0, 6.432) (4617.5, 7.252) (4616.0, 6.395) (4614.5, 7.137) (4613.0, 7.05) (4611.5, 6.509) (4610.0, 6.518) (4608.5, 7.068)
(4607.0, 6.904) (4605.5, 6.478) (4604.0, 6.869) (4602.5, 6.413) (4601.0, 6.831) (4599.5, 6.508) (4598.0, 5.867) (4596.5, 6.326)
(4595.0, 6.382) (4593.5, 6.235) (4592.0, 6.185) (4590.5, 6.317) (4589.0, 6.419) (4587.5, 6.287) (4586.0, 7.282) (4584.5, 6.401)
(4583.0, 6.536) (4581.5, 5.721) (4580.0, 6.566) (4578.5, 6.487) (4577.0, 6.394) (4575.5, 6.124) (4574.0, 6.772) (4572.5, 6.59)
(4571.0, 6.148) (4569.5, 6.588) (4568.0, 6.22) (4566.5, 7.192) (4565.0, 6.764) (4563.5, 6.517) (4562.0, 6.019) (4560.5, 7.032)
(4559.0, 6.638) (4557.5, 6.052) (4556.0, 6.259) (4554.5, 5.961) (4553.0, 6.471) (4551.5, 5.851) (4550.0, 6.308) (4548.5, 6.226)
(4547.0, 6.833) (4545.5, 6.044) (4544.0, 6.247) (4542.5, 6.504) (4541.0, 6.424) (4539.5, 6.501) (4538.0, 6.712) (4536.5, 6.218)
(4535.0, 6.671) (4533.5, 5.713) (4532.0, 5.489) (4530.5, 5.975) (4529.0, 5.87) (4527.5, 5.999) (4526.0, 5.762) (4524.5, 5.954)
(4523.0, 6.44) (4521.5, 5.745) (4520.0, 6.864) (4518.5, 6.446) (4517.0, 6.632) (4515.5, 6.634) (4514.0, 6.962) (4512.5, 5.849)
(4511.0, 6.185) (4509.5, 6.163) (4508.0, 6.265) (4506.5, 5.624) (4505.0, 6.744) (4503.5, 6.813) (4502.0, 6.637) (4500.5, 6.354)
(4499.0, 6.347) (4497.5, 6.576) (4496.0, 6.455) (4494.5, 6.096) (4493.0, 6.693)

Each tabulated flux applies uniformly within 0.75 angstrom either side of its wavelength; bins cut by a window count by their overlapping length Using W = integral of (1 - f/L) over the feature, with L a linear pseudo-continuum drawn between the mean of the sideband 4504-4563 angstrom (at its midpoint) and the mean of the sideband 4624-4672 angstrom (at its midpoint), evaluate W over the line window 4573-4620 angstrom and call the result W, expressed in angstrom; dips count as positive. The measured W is -0.89 angstrom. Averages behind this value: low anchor 6.27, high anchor 6.55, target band 6.54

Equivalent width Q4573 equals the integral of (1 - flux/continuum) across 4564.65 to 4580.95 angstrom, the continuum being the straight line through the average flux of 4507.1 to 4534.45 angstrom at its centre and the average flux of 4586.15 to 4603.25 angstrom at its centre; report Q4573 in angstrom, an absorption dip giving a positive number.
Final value -0.52 angstrom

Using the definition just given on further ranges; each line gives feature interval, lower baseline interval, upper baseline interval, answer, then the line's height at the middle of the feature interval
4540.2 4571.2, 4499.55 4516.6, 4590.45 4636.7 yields 0.67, 6.54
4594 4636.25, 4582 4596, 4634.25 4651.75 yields -1.54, 6.53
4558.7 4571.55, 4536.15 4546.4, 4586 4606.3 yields -0.33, 6.41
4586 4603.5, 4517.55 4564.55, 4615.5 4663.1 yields 0.27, 6.49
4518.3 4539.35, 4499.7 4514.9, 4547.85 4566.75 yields 0.79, 6.37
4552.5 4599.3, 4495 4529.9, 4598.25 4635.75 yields 1.50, 6.63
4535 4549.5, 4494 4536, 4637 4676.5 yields -0.31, 6.29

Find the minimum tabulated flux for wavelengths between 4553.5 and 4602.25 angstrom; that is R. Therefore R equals 5.721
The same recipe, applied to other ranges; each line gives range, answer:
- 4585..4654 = 5.499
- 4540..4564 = 5.851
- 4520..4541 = 5.489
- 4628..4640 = 6.363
